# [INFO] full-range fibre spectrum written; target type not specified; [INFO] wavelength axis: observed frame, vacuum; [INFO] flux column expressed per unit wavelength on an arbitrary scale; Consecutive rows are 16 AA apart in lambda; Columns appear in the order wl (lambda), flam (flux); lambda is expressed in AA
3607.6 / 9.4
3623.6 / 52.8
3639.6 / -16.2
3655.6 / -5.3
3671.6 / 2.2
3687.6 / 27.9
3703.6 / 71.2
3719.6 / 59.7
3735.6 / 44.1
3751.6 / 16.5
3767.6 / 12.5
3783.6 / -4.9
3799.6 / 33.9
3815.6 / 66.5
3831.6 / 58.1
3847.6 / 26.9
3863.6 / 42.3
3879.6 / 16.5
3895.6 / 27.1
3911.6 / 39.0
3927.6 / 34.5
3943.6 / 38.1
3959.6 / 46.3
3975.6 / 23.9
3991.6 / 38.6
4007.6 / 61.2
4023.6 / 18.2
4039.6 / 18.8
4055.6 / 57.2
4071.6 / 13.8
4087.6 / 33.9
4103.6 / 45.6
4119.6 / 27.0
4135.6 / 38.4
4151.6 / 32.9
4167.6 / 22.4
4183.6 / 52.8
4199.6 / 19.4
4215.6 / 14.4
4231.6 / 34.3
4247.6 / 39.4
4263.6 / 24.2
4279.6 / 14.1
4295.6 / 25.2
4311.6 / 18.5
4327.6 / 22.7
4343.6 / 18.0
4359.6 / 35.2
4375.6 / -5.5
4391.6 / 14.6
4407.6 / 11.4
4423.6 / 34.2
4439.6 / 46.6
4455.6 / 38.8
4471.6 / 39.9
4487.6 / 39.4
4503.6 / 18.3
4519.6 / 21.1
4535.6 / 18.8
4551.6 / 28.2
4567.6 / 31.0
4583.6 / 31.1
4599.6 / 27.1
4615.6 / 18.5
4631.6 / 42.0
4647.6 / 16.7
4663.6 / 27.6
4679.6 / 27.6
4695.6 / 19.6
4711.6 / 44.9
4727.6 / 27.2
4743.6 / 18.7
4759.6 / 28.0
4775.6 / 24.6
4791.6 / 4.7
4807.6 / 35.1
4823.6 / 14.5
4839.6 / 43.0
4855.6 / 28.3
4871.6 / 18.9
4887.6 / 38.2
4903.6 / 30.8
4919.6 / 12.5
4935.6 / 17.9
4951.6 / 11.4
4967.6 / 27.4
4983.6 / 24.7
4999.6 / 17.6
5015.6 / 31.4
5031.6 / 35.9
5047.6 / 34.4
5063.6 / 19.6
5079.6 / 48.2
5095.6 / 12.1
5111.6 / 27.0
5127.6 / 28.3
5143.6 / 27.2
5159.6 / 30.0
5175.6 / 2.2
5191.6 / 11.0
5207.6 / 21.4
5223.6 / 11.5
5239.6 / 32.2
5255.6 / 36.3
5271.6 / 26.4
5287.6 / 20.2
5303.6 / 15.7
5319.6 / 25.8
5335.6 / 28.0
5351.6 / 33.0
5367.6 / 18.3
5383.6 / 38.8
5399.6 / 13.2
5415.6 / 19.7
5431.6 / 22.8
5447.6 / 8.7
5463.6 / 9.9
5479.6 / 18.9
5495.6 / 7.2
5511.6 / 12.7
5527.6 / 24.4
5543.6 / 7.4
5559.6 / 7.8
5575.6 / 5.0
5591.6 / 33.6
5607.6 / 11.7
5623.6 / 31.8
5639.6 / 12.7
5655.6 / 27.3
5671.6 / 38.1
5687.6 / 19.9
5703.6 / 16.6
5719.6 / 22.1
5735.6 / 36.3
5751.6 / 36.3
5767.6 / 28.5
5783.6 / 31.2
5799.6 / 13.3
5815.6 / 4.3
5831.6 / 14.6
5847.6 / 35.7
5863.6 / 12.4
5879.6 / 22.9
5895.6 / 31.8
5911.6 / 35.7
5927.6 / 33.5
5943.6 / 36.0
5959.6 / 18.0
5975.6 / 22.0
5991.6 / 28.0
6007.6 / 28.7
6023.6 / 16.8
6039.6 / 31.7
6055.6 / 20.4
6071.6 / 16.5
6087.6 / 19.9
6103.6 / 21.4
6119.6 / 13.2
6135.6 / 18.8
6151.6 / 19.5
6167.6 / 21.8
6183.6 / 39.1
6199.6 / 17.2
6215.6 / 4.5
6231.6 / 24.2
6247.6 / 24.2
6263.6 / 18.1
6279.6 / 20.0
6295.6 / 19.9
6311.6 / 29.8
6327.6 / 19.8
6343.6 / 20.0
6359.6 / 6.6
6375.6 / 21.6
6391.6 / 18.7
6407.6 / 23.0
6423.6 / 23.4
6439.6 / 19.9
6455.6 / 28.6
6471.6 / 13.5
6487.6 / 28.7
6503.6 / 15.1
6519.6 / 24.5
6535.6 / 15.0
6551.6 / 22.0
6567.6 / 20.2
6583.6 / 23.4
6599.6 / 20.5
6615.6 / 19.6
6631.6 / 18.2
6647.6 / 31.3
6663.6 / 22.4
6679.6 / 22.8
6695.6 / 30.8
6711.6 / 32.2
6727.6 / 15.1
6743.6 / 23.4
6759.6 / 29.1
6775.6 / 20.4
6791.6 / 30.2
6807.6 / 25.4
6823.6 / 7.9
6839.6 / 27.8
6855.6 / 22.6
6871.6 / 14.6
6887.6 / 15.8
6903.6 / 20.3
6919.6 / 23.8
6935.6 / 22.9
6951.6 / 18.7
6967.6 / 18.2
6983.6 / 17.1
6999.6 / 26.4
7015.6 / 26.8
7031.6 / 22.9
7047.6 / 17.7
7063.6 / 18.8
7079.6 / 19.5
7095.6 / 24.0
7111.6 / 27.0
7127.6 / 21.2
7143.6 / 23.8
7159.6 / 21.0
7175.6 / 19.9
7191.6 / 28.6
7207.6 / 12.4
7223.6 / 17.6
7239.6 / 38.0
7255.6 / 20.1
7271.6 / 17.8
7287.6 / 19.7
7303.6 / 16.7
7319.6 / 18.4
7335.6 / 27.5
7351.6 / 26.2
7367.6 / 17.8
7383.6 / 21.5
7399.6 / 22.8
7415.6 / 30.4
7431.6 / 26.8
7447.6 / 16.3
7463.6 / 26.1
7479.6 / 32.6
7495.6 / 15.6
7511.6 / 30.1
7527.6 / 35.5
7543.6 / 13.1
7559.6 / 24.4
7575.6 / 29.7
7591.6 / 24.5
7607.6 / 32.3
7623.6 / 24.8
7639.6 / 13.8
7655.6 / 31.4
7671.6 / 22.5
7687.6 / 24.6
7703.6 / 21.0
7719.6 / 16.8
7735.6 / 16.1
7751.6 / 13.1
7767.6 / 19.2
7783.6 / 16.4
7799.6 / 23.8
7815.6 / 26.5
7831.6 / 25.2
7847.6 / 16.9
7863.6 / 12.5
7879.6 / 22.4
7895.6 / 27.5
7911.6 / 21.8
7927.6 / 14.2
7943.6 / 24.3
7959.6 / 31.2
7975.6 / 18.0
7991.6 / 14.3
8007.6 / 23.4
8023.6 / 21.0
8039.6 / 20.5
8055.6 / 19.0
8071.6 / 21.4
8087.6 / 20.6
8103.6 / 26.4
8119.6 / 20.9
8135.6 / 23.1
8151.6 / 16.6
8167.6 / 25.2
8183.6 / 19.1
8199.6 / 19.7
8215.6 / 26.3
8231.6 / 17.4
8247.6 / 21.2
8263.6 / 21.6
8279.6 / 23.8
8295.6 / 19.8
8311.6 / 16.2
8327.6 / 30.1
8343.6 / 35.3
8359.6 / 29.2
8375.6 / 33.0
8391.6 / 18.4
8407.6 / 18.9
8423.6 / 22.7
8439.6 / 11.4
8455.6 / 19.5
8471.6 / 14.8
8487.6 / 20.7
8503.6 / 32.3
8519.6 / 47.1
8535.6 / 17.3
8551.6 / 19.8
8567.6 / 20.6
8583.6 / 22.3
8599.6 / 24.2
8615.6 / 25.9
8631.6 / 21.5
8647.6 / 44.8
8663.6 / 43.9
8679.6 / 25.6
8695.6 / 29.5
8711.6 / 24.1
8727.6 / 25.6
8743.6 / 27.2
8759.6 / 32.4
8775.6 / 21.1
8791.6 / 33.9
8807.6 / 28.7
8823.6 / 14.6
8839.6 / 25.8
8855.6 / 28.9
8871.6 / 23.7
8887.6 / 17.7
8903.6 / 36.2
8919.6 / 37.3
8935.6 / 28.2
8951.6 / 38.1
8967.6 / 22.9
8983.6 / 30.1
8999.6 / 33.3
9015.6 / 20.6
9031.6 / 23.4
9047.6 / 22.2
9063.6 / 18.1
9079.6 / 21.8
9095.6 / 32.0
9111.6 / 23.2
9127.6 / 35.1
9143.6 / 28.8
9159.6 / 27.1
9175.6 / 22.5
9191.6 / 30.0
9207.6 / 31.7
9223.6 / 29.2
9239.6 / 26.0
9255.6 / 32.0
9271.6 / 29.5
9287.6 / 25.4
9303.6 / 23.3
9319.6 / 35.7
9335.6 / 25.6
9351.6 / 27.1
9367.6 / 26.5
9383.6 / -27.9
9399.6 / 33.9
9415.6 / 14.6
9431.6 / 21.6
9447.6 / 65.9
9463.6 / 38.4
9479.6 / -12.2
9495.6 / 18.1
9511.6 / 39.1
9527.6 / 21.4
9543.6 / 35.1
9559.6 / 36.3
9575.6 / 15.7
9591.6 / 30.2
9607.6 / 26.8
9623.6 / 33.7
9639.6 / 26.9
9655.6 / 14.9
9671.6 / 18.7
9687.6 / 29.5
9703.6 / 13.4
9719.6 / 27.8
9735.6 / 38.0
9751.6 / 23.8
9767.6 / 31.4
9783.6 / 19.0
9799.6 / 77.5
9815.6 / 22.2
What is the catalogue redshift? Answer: 1.28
